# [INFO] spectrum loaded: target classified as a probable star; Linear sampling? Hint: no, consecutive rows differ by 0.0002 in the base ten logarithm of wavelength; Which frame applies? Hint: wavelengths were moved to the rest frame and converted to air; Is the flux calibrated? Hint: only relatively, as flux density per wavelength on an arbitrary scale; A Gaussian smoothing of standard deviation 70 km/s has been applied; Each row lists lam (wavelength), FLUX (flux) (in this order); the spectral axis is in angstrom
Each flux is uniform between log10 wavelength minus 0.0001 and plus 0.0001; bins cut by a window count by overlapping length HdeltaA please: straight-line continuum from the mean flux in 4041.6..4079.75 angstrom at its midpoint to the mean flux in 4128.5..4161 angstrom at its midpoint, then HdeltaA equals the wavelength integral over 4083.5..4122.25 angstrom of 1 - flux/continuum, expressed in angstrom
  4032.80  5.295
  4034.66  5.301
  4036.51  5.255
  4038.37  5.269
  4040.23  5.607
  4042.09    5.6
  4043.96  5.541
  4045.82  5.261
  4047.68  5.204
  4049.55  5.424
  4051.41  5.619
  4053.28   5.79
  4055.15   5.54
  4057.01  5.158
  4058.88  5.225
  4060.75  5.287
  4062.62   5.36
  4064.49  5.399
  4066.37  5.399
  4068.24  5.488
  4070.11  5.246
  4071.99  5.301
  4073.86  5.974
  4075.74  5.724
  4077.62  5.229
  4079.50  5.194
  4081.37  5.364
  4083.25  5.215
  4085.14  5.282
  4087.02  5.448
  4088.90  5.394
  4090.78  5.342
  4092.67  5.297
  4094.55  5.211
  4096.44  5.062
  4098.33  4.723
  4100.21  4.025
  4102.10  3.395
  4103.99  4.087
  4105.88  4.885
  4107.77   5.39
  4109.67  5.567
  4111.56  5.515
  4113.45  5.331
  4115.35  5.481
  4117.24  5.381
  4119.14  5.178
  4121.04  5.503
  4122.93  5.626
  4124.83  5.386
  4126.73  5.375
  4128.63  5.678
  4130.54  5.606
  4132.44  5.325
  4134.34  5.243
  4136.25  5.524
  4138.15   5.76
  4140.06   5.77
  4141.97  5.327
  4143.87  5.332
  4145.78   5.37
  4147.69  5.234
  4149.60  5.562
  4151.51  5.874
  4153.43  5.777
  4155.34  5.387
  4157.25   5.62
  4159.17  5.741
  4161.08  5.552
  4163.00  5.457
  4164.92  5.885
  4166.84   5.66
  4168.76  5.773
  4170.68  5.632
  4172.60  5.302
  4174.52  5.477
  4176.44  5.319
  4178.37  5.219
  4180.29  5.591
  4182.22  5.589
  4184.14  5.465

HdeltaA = 2.8 angstrom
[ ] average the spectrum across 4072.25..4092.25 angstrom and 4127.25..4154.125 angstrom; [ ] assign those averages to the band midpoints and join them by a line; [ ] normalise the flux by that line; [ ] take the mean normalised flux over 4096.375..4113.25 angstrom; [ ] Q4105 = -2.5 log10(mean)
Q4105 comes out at 0.15 mag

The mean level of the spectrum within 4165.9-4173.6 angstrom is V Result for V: 5.59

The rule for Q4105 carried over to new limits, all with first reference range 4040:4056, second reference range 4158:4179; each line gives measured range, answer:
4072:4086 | 0.02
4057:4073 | 0.04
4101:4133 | 0.06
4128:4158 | 0.00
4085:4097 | 0.04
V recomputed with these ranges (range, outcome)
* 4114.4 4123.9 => 5.44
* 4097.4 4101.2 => 4.37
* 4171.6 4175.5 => 5.4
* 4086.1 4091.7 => 5.4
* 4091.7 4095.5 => 5.25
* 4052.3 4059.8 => 5.43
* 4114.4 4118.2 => 5.43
